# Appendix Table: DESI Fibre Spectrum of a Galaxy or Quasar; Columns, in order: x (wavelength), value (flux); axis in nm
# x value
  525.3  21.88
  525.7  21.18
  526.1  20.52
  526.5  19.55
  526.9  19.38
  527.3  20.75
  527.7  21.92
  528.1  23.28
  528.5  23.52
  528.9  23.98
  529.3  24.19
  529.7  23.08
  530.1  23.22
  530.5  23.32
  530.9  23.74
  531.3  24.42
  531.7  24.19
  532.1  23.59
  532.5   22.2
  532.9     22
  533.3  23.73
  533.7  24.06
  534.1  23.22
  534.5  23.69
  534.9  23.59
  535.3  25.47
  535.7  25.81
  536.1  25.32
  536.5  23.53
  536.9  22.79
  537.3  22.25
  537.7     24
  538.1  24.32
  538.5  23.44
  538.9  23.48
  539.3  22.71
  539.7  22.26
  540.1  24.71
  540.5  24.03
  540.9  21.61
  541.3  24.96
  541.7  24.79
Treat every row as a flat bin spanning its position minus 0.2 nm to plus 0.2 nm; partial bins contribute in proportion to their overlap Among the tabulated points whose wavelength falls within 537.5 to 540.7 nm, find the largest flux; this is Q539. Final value 24.71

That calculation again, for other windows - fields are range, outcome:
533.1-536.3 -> 25.81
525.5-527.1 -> 21.18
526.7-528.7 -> 23.52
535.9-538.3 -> 25.32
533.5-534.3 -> 24.06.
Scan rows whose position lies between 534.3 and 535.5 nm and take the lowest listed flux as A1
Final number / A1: 23.59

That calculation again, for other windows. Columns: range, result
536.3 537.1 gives 22.79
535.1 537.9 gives 22.25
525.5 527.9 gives 19.38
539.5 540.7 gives 22.26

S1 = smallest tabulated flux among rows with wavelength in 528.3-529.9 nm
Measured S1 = 23.08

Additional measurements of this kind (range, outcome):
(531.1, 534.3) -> 22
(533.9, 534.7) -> 23.22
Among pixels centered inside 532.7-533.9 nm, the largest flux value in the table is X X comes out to 24.06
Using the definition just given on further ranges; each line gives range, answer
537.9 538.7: 24.32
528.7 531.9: 24.42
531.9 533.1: 23.59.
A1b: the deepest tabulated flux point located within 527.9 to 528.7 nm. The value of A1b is 23.28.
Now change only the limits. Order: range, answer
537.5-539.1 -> 23.44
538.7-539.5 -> 22.71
